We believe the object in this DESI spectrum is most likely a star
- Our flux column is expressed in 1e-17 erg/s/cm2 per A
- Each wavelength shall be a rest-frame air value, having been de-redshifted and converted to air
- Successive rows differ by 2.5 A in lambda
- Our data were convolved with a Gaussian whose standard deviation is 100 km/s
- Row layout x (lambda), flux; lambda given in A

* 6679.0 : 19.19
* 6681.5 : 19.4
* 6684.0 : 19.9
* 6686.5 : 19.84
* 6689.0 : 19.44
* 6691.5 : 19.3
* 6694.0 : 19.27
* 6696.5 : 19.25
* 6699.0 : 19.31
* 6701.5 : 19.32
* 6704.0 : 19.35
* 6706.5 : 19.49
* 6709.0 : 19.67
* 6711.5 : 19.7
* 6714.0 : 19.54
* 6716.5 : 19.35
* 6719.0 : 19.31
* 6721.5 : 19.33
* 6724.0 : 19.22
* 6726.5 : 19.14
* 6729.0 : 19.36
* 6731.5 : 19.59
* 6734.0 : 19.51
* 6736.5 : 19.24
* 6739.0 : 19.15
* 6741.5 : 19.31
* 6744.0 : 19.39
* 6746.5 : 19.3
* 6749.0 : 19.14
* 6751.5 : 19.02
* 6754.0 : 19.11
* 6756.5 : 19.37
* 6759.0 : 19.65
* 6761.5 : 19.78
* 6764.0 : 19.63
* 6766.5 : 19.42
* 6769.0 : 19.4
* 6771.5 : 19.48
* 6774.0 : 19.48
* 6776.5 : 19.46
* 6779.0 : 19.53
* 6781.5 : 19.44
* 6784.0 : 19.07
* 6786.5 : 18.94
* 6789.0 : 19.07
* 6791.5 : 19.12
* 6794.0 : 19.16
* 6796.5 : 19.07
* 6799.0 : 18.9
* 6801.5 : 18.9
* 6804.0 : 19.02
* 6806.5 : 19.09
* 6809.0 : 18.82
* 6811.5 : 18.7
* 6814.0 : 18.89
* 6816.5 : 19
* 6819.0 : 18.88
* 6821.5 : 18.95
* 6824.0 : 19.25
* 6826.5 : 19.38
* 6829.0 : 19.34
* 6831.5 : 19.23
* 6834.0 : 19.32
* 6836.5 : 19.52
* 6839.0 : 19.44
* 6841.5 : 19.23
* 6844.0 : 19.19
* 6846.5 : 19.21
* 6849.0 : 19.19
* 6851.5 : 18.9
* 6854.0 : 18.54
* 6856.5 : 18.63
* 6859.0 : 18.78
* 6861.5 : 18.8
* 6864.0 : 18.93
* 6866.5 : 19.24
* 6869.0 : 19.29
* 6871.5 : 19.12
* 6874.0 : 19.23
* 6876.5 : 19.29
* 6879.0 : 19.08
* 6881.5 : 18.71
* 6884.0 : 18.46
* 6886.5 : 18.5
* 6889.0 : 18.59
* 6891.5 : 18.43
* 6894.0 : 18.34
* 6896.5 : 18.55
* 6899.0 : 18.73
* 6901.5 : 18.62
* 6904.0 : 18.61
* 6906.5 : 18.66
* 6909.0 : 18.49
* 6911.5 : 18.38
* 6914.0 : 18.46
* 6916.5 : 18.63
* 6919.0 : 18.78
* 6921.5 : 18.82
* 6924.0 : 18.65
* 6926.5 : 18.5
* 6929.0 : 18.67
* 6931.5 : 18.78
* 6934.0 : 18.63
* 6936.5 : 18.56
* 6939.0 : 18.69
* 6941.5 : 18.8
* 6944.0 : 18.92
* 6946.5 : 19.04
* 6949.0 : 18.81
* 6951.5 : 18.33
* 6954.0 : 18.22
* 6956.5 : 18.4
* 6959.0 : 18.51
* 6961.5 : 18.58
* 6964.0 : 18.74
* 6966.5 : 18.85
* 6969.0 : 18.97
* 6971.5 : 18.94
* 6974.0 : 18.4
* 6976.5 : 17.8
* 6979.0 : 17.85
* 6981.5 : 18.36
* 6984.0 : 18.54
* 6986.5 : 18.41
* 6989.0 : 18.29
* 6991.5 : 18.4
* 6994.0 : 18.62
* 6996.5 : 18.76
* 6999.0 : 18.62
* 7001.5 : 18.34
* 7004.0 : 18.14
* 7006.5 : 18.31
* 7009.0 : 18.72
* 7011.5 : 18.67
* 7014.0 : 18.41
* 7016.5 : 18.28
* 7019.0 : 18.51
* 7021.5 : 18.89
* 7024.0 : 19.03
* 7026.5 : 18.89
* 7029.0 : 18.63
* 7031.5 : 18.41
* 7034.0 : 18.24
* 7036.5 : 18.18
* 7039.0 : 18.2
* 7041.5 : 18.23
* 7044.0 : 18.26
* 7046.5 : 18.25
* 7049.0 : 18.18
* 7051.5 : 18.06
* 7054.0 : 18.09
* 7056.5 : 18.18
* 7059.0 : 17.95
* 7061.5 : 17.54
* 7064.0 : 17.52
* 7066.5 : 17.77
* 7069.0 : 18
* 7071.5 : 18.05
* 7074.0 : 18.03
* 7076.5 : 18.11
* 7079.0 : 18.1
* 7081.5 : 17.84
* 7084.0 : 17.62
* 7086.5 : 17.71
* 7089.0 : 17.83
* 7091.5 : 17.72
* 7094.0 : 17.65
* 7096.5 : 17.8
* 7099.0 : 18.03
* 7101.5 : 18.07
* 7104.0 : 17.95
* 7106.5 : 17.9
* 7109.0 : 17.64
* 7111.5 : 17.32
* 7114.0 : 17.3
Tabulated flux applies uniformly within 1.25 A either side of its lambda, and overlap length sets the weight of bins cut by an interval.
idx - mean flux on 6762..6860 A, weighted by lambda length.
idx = 19.1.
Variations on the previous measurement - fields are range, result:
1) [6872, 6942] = 18.7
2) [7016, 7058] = 18.4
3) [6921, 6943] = 18.7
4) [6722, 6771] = 19.4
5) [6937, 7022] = 18.5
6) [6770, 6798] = 19.3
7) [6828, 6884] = 19.1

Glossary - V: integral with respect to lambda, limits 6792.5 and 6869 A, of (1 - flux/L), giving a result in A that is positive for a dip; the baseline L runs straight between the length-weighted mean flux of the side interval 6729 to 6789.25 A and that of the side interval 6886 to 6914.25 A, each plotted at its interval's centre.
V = -0.5 A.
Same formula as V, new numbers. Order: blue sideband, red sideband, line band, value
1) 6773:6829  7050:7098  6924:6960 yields -0.33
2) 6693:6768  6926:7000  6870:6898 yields 0.12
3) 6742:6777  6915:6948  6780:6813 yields 0.39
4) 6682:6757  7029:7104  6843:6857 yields -0.07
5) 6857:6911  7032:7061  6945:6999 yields -0.23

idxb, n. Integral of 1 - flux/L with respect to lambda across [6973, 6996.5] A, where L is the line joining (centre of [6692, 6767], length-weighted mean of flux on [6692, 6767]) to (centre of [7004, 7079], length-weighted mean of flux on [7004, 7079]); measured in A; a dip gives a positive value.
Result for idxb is 0.2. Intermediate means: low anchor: 19.4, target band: 18.3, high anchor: 18.3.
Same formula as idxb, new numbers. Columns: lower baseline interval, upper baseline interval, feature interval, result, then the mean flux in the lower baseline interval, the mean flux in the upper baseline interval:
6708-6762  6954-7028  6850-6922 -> 0.5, 19.4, 18.5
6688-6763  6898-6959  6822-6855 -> -0.4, 19.4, 18.6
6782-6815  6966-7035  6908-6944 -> 0.1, 19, 18.5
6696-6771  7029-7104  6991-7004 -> -0.2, 19.4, 18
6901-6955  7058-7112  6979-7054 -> -1.0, 18.6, 17.8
